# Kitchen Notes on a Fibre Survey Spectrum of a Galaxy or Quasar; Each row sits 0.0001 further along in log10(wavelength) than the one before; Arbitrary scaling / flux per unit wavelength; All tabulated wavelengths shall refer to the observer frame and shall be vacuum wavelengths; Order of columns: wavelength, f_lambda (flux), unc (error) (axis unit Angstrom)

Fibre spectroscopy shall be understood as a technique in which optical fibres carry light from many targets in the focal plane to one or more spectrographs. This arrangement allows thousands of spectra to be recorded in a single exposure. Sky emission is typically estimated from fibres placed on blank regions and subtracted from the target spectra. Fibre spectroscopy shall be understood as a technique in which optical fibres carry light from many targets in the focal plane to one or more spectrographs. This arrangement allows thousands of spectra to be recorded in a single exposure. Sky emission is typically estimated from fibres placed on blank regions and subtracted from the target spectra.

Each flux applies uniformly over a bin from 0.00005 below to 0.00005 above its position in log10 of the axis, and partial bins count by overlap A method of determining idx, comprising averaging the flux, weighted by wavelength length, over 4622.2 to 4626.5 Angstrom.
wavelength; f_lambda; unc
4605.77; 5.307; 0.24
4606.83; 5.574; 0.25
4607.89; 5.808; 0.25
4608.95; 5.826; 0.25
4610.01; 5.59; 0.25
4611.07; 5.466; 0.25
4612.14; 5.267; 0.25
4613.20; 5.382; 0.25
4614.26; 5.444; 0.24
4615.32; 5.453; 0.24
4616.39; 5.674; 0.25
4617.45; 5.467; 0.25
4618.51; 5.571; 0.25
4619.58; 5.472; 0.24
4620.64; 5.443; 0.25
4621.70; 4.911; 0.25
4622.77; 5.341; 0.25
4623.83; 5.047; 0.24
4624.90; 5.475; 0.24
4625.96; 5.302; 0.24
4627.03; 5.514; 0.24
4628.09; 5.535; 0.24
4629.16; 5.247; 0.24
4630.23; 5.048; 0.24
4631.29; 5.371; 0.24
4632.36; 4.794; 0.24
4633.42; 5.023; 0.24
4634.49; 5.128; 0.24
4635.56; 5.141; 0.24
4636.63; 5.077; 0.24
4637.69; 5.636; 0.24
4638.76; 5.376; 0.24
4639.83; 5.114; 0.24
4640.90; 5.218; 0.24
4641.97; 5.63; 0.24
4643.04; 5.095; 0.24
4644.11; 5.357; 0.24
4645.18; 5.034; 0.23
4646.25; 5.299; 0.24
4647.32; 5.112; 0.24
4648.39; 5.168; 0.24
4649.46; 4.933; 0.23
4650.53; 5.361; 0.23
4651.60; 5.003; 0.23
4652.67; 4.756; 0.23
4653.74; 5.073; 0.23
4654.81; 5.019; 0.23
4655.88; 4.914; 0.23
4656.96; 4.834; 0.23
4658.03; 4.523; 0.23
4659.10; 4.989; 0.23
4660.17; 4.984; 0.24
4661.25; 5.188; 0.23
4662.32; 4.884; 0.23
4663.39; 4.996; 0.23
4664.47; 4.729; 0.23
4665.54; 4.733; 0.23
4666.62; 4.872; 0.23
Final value 5.28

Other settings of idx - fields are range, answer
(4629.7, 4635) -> 5.08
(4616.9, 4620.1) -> 5.5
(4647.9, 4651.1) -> 5.16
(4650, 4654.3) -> 5.05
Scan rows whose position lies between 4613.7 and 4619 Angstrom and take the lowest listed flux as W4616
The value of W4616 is 5.444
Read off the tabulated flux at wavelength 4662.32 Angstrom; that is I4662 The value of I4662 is 4.884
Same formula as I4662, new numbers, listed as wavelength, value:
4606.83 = 5.574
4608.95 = 5.826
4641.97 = 5.63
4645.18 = 5.034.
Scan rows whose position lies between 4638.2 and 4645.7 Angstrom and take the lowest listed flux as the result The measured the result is 5.034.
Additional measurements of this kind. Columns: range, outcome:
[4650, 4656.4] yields 4.756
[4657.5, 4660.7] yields 4.523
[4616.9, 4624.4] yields 4.911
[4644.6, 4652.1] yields 4.933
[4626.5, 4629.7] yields 5.247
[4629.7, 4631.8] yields 5.048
